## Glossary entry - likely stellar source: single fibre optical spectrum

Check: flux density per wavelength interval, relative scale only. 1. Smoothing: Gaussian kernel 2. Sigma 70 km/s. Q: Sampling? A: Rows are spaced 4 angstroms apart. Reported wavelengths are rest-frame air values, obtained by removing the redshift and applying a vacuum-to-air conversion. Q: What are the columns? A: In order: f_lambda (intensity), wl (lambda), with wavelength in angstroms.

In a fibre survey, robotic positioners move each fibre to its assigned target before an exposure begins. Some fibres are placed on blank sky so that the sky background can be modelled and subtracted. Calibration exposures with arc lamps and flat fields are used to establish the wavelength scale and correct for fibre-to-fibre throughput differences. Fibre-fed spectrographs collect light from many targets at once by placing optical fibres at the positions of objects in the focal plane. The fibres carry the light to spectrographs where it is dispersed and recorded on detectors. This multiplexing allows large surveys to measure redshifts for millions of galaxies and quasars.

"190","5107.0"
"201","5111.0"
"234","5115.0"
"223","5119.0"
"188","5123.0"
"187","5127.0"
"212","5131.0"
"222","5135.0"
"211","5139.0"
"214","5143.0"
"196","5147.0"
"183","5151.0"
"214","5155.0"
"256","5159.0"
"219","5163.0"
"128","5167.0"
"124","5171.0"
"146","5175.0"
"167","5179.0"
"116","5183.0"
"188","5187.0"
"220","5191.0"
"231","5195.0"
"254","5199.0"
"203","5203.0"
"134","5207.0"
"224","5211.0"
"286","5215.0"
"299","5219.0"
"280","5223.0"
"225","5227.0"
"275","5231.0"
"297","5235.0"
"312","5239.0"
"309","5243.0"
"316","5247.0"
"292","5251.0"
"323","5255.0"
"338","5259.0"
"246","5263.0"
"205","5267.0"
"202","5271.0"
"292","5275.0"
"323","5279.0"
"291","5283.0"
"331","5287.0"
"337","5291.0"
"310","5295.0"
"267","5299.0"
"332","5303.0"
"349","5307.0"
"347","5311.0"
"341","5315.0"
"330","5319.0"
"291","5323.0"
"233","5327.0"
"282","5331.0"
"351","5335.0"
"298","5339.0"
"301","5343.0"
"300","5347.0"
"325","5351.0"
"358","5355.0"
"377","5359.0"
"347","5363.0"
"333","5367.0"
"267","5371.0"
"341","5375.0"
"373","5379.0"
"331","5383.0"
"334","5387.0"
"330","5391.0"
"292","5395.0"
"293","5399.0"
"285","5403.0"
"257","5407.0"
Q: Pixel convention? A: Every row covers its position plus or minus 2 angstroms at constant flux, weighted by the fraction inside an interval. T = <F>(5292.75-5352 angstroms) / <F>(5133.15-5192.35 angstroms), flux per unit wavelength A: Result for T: 1.7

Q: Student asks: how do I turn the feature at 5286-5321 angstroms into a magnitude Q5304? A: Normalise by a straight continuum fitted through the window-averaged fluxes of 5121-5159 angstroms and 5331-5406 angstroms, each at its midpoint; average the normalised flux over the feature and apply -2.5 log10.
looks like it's -0.13 mag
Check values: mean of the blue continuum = 206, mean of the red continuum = 322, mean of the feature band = 327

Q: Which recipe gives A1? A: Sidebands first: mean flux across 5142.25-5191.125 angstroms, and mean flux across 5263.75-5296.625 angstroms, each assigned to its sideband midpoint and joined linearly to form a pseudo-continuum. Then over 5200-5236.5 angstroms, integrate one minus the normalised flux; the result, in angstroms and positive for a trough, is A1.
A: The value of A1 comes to -2.9 angstroms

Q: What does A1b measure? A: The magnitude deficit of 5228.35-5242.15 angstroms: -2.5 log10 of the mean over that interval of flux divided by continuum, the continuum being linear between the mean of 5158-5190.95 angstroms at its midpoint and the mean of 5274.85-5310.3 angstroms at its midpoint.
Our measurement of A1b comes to -0.192 mag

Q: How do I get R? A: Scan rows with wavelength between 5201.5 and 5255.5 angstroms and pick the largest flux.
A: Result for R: 323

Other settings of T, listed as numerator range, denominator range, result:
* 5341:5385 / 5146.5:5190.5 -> 1.88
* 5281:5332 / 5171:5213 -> 1.68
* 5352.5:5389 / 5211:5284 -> 1.20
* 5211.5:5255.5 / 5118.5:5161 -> 1.38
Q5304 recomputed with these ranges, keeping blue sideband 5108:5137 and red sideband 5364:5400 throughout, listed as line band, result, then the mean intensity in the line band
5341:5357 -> -0.043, 321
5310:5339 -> -0.039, 309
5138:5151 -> 0.080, 203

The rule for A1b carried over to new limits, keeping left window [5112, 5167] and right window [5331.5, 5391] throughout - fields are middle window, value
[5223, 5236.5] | -0.03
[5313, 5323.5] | -0.06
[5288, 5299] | -0.08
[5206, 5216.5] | 0.14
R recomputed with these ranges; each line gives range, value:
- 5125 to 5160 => 256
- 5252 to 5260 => 338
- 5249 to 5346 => 351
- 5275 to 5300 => 337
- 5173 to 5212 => 254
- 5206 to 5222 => 299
